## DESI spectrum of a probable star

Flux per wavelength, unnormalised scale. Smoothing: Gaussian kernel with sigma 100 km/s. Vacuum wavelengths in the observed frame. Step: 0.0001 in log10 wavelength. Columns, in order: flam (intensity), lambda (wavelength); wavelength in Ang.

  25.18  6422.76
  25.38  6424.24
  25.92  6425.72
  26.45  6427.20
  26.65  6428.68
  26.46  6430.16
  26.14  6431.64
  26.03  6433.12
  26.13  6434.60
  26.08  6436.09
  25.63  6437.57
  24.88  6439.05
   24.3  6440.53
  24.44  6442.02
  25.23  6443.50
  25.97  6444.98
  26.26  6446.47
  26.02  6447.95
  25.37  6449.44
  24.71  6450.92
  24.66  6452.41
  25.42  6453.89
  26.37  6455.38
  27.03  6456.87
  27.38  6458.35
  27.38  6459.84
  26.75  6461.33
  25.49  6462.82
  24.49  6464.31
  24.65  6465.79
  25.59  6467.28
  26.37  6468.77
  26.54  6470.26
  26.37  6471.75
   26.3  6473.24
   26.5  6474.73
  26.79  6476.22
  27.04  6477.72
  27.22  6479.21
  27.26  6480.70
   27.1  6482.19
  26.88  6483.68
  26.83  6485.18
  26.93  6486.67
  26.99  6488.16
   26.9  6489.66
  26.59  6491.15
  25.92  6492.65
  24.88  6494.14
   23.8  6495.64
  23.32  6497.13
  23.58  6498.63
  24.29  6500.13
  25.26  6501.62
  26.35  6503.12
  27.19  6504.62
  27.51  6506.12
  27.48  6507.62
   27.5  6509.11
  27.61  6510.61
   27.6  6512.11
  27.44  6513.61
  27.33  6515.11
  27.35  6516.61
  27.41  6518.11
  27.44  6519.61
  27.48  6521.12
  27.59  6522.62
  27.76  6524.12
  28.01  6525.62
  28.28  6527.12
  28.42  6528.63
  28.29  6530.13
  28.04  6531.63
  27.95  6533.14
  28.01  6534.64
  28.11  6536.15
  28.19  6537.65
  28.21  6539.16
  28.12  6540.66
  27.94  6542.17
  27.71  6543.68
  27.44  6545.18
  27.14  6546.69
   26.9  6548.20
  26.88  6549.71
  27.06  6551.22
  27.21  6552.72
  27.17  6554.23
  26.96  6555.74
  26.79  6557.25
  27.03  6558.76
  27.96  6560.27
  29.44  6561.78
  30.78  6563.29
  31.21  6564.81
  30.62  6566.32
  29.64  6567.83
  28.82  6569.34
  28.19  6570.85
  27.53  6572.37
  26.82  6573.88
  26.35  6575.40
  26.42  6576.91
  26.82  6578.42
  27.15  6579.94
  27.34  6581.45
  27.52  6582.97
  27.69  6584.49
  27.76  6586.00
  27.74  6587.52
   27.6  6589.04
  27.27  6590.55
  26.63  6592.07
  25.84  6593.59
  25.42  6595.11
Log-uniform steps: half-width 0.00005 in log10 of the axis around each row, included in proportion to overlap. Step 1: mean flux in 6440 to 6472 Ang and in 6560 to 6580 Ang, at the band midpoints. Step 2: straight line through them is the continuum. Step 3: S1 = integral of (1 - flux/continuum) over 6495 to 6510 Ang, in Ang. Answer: 0.7 Ang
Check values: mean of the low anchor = 25.8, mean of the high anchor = 28.5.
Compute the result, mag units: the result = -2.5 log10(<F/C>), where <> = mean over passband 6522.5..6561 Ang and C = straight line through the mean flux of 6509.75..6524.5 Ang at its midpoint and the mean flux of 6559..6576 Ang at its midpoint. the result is 0.02 mag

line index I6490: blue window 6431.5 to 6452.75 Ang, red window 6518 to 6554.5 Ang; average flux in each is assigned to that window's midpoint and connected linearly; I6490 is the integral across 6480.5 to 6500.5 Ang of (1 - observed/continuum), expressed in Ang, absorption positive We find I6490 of 0.6 Ang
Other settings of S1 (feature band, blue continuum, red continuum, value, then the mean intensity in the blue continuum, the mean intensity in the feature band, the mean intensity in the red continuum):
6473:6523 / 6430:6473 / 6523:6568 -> 0.66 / 25.8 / 26.6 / 28.1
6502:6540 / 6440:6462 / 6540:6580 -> -0.76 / 25.8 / 27.7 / 27.9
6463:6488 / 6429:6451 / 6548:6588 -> -0.17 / 25.6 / 26.4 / 27.9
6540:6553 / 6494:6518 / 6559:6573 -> 0.41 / 26.2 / 27.4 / 29.3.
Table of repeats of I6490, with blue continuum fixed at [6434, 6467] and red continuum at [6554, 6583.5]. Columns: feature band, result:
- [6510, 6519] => -0.17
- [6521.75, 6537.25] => -0.45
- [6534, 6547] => -0.20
